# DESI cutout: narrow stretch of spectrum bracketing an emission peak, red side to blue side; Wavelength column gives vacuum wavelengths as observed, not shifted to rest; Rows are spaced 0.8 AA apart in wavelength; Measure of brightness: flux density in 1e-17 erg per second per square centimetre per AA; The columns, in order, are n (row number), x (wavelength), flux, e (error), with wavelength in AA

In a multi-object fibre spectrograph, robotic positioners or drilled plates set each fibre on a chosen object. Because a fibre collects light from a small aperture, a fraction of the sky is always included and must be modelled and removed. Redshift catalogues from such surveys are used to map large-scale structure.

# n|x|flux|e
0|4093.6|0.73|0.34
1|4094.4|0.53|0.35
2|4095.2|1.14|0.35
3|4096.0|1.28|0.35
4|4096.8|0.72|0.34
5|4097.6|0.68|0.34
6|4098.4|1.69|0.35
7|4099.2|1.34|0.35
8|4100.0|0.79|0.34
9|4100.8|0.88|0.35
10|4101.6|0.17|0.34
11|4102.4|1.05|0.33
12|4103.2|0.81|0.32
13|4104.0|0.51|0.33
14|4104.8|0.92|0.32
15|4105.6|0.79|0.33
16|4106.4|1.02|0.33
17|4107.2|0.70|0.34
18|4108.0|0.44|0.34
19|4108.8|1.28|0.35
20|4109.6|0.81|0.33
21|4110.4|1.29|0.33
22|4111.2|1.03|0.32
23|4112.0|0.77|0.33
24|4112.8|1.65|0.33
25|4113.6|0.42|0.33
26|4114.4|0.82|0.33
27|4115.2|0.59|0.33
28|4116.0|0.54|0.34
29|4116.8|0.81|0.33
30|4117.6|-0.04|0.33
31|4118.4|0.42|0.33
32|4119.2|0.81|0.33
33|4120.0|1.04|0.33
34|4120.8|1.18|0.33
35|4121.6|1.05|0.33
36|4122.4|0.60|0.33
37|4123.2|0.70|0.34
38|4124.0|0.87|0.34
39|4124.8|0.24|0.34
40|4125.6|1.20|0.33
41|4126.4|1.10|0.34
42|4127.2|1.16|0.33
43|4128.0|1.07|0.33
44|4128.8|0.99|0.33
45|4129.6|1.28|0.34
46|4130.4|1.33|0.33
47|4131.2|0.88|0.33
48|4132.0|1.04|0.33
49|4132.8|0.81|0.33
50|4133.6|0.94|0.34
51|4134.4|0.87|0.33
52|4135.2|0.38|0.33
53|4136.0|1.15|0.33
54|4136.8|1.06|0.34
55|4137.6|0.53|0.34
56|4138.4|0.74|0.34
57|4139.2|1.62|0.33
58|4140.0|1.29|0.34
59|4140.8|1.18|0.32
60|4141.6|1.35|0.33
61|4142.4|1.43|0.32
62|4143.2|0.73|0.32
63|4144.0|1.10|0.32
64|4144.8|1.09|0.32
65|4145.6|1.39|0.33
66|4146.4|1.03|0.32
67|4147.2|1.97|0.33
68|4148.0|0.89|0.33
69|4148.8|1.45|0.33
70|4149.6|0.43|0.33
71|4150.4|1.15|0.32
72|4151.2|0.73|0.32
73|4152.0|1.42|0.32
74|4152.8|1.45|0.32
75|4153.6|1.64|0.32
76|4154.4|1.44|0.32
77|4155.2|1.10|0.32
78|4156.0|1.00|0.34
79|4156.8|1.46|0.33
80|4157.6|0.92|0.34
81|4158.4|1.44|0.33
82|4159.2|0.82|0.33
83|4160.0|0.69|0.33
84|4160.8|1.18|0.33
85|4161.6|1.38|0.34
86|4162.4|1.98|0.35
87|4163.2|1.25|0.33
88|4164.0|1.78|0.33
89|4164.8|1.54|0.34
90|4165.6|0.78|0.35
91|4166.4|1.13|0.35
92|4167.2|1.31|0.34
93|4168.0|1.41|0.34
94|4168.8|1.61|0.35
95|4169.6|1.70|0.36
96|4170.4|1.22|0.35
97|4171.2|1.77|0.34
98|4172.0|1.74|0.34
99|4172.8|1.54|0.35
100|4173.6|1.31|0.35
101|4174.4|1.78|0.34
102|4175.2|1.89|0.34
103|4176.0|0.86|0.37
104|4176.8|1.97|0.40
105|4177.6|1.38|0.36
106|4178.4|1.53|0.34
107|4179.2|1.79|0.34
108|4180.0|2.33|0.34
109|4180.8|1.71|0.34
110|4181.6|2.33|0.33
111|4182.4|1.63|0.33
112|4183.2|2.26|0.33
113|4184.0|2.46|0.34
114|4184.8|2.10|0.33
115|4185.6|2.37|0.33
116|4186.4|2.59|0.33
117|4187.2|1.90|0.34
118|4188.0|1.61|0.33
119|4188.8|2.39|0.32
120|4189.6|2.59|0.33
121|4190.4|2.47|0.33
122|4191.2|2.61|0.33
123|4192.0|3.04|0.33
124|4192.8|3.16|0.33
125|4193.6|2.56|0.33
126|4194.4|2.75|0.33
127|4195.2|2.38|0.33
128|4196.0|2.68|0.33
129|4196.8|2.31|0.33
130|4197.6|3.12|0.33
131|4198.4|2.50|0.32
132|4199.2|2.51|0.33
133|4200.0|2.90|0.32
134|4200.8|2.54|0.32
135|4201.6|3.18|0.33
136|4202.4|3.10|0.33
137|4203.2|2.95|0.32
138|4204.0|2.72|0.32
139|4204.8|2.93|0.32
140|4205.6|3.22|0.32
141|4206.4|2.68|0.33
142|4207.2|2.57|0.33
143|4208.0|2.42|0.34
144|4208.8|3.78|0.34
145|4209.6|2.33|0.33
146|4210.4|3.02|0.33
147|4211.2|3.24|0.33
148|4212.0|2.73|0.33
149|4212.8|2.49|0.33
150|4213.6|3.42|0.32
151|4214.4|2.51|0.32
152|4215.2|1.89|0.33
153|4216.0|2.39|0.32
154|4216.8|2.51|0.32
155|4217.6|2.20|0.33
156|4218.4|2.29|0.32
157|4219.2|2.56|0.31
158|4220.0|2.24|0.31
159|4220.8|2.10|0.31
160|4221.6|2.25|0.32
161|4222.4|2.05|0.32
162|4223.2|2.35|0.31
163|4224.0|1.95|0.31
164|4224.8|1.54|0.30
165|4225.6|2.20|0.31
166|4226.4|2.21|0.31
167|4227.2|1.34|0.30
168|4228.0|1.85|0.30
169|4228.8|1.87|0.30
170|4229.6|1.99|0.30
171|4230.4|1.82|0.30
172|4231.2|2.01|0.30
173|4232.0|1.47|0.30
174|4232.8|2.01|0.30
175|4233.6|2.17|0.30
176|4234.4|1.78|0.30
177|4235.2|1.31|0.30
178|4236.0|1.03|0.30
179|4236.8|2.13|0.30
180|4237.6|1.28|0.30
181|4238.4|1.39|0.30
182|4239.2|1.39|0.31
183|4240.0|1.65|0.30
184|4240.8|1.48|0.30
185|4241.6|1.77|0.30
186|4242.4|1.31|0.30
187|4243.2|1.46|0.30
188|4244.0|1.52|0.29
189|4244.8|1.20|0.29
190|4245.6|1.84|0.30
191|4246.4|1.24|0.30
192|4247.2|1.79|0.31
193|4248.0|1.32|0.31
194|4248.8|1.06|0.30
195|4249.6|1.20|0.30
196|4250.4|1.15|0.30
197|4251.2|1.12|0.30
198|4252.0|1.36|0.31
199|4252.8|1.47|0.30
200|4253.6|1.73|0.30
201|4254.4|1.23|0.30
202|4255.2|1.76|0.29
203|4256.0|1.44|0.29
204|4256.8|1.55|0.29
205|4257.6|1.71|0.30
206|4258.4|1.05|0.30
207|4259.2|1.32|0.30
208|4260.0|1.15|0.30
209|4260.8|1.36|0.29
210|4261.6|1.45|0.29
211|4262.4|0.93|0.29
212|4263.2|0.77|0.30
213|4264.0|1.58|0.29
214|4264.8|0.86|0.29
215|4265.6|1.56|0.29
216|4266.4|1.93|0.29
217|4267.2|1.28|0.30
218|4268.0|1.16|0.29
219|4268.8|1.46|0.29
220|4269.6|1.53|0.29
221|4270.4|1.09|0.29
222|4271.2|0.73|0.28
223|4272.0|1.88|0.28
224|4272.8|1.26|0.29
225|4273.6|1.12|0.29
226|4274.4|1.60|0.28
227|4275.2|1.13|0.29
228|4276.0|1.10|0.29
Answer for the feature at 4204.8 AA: C IV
